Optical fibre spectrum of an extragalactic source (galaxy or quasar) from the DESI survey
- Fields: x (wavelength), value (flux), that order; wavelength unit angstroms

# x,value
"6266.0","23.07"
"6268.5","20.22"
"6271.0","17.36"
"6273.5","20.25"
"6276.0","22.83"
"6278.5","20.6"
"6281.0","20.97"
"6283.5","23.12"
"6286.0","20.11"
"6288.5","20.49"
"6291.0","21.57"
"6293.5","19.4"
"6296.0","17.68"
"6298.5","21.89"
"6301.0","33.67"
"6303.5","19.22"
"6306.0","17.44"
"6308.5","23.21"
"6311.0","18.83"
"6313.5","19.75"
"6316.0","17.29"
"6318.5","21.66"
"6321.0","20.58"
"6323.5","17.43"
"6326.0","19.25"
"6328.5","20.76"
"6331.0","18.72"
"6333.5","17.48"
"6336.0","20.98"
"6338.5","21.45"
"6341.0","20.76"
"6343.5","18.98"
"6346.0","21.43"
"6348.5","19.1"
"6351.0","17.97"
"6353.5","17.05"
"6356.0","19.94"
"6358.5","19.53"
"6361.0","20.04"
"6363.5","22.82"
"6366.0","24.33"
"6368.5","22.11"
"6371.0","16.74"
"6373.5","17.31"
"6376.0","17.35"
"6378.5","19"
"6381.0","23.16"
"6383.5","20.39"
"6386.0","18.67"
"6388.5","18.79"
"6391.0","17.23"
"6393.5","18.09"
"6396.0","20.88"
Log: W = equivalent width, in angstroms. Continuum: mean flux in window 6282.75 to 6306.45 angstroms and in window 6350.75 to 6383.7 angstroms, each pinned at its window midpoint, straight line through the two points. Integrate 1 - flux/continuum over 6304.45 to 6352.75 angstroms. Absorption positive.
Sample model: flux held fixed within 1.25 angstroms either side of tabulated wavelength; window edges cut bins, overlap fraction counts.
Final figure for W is 2.7 angstroms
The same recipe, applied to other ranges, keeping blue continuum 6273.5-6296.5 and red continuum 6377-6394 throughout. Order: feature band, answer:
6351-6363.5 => 0.24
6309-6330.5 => 0.81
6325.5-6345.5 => 0.21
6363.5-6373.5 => -0.61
